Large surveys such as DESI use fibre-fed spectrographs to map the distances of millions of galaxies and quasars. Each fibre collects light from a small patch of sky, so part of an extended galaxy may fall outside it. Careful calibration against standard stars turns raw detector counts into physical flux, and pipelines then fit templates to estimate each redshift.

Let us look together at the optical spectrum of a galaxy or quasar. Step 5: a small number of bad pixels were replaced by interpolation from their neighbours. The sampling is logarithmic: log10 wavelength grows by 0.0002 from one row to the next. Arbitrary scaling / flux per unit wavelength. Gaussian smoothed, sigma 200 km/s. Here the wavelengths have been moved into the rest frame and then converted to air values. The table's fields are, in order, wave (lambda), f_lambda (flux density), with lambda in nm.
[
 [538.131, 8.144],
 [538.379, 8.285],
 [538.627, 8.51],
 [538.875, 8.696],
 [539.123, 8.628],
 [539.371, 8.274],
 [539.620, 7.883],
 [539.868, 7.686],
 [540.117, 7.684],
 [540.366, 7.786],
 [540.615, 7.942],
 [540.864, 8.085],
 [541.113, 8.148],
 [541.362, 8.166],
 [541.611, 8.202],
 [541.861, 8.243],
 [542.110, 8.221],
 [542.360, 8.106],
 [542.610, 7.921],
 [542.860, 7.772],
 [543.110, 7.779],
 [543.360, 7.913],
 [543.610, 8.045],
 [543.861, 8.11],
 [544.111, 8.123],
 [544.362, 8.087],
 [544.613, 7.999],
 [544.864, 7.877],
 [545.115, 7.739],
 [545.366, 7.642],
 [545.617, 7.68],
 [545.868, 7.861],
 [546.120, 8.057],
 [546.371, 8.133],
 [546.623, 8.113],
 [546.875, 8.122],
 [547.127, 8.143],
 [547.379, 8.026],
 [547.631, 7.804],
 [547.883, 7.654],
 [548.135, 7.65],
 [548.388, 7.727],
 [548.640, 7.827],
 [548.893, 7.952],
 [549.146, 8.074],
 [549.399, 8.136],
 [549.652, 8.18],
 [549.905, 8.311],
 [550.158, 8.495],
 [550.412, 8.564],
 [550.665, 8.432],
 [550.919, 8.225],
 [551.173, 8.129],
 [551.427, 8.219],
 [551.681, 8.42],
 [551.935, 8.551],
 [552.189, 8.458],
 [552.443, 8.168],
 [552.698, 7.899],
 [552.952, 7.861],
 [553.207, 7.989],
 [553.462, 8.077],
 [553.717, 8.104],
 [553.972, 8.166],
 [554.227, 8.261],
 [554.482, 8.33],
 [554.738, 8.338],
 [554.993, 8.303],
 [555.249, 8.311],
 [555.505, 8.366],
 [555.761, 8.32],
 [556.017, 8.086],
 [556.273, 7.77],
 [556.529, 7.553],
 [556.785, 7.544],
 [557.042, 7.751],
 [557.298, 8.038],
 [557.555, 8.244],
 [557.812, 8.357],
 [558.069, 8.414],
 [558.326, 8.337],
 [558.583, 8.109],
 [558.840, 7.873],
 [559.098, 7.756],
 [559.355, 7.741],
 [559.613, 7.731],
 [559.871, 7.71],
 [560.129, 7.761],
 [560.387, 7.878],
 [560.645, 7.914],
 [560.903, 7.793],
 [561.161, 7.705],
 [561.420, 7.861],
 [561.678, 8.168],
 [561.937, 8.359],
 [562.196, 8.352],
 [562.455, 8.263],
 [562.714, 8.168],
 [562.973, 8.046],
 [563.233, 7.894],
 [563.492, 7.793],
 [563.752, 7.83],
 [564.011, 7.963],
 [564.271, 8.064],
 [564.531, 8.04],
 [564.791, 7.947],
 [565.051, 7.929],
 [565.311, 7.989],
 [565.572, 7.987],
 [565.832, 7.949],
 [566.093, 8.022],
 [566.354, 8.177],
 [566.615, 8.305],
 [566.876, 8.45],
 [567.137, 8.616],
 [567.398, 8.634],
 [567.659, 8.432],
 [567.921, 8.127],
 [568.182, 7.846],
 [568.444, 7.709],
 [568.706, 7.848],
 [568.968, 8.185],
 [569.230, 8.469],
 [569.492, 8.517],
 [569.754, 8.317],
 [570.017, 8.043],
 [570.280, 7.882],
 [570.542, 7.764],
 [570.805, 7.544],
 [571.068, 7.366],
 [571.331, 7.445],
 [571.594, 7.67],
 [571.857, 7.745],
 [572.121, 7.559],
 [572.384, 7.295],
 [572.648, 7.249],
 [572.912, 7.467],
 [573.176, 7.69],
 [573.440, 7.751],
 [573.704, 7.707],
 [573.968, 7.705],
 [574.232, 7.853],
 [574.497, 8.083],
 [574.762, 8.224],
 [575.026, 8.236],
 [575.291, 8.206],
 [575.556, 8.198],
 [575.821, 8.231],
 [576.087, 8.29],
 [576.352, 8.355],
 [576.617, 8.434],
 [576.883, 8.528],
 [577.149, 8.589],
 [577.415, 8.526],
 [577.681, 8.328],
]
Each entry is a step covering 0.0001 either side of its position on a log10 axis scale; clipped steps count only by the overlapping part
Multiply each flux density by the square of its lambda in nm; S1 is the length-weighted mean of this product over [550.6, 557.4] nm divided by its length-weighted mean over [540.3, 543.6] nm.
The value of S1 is 1.06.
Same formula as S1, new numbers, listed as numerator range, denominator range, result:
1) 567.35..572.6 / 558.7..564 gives 1.03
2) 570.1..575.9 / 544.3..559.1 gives 1.04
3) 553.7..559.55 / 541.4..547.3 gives 1.06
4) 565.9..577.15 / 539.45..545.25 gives 1.11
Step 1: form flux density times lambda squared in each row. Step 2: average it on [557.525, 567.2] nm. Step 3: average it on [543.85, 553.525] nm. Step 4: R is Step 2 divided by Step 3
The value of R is 1.05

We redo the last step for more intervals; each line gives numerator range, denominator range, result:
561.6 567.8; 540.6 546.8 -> 1.10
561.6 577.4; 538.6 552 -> 1.09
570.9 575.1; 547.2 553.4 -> 1.03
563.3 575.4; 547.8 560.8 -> 1.04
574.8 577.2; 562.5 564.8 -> 1.09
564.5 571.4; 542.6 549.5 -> 1.10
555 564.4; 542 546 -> 1.07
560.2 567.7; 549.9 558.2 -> 1.02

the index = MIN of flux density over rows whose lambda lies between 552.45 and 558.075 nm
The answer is 7.544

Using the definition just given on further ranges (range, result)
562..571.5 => 7.366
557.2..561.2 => 7.705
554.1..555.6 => 8.261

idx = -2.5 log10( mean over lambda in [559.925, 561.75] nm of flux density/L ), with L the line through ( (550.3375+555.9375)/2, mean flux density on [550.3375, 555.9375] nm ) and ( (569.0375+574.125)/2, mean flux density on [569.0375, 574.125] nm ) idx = 0.025 mag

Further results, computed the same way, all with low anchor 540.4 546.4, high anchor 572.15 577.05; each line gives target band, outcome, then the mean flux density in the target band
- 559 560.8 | 0.03 mag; 7.79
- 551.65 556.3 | -0.03 mag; 8.2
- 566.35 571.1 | -0.02 mag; 8.13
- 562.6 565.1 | 0.00 mag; 7.97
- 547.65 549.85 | 0.01 mag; 7.91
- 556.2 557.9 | 0.01 mag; 7.89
